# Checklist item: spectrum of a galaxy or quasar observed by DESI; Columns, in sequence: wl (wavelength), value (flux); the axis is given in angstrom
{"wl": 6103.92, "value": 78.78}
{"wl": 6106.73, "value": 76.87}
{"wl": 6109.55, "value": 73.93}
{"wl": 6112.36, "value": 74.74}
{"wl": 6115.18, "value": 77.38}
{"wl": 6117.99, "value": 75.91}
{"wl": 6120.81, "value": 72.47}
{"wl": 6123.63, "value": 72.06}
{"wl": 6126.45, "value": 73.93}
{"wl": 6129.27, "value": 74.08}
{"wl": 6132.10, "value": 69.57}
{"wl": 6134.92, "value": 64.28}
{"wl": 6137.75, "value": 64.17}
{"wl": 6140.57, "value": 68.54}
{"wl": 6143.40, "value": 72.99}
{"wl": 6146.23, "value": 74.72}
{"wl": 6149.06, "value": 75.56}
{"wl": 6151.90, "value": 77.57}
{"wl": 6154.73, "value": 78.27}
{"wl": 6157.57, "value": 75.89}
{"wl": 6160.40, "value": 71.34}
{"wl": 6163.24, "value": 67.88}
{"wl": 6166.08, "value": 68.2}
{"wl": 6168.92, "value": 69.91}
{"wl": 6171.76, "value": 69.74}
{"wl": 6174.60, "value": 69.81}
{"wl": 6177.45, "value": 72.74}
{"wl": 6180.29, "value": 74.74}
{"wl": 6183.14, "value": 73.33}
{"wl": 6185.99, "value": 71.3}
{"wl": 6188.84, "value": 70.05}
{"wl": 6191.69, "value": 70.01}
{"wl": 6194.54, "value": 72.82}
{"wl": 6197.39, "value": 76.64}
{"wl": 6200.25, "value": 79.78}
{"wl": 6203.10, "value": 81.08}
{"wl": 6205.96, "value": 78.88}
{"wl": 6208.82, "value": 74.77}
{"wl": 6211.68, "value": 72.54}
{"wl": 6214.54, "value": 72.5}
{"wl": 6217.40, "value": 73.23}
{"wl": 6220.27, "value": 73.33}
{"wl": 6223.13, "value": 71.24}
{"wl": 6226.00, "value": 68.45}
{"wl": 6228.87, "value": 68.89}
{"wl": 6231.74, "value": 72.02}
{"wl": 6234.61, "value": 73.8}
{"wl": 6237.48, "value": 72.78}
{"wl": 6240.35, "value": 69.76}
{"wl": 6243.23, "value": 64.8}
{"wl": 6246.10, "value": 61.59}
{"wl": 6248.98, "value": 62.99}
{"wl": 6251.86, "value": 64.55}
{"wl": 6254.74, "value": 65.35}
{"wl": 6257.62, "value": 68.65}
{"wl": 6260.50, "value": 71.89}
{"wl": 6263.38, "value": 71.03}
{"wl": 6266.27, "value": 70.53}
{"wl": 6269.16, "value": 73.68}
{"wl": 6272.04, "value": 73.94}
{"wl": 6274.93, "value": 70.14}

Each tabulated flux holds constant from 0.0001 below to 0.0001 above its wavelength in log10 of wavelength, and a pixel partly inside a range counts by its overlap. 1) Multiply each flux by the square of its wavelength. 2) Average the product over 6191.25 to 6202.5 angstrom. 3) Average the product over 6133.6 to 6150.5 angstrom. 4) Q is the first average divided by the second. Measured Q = 1.1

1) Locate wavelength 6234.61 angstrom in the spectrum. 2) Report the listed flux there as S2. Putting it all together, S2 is 73.8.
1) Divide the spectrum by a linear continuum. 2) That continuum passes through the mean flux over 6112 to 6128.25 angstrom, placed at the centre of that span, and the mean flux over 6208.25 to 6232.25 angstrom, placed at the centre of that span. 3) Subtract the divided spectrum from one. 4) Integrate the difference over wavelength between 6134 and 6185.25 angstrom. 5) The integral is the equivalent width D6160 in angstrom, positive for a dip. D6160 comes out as 1.1 angstrom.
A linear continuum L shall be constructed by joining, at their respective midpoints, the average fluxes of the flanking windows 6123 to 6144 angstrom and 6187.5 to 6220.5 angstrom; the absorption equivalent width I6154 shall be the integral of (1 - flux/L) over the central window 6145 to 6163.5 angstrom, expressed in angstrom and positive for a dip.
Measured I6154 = -1.0 angstrom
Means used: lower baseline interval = 69.8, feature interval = 74.9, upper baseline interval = 74.7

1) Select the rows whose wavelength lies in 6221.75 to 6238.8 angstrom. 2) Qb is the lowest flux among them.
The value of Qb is 68.45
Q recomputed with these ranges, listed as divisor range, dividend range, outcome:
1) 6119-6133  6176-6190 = 1.02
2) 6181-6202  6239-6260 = 0.91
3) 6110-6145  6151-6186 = 1.02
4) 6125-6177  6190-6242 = 1.05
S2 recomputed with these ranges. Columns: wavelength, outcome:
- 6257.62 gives 68.65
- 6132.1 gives 69.57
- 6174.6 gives 69.81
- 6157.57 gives 75.89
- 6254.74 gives 65.35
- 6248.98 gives 62.99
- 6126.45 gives 73.93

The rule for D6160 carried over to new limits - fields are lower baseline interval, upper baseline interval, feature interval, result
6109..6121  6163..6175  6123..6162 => -0.1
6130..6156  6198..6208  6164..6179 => 1.1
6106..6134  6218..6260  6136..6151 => 0.3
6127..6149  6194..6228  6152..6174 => 0.0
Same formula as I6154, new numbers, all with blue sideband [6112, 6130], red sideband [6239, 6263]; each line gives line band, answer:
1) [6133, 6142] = 0.9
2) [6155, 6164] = -0.1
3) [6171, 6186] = -0.3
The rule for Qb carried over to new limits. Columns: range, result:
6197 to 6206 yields 76.64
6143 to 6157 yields 72.99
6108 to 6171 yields 64.17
